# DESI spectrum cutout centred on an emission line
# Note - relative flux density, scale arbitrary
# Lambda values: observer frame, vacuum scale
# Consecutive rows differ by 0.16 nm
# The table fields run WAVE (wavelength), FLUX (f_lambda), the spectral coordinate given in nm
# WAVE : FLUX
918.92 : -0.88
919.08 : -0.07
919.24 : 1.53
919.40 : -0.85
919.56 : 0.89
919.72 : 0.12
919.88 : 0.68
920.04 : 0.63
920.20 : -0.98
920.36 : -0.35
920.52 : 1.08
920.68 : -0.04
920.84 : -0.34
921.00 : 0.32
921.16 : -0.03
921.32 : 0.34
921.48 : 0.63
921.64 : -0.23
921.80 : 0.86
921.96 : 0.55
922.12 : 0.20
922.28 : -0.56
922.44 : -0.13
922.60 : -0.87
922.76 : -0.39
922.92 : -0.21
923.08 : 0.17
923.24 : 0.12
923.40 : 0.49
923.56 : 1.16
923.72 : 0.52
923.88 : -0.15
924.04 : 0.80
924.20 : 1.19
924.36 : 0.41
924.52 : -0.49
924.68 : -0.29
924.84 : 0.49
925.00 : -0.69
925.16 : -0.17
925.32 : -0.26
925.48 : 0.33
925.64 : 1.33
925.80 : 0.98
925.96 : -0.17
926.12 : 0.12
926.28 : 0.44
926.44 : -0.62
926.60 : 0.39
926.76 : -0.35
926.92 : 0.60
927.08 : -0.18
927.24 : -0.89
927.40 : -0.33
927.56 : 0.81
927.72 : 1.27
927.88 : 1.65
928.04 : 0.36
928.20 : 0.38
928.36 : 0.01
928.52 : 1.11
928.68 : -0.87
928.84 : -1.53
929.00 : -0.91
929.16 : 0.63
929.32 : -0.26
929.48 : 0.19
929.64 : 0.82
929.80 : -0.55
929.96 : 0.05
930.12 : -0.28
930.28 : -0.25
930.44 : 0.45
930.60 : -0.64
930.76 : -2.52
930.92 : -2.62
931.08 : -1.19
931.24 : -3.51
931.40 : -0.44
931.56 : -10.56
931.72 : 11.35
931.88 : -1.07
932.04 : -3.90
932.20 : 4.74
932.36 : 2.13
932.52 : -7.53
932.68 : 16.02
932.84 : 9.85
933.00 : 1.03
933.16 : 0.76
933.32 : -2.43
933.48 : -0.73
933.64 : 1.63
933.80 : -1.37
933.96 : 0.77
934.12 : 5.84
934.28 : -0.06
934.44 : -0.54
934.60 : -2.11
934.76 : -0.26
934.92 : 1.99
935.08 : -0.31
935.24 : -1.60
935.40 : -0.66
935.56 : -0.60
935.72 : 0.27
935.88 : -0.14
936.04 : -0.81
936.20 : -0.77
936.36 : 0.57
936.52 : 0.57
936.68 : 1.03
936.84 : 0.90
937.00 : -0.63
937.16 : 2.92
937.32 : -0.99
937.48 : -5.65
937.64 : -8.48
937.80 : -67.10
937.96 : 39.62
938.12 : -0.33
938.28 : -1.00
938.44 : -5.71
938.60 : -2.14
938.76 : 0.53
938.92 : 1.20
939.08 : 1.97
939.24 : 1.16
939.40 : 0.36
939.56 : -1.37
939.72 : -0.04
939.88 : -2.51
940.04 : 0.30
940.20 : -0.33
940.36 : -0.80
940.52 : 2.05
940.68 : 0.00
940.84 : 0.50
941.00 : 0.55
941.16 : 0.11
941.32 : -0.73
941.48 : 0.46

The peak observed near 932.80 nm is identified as Hgamma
